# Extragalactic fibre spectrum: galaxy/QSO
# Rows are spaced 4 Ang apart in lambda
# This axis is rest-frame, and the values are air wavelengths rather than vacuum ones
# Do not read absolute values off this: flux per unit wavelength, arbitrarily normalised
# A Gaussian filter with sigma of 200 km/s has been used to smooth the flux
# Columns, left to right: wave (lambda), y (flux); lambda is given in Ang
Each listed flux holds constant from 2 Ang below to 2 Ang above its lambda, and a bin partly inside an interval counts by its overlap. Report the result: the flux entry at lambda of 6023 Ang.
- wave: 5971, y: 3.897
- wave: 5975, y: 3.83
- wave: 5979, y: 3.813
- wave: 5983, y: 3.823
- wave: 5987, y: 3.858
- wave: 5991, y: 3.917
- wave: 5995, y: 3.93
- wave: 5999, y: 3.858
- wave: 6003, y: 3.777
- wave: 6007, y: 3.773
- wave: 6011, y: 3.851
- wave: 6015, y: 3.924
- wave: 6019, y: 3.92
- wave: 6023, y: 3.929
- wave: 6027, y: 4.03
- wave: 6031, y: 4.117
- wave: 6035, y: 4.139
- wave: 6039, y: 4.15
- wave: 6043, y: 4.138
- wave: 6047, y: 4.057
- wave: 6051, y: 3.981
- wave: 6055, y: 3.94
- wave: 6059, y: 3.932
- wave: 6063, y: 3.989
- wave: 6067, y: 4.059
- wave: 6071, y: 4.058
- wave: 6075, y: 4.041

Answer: 3.929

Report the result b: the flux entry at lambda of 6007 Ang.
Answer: 3.773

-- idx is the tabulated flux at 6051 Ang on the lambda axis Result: 3.981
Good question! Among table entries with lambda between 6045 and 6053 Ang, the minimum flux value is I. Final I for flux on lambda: 3.981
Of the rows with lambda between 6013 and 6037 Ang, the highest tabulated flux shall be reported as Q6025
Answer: 4.139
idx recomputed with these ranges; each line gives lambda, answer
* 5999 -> 3.858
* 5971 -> 3.897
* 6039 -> 4.15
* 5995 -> 3.93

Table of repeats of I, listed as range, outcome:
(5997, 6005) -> 3.777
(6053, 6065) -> 3.932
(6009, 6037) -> 3.851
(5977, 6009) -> 3.773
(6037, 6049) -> 4.057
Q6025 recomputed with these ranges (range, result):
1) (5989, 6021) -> 3.93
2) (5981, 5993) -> 3.917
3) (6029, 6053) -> 4.15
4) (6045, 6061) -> 4.057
